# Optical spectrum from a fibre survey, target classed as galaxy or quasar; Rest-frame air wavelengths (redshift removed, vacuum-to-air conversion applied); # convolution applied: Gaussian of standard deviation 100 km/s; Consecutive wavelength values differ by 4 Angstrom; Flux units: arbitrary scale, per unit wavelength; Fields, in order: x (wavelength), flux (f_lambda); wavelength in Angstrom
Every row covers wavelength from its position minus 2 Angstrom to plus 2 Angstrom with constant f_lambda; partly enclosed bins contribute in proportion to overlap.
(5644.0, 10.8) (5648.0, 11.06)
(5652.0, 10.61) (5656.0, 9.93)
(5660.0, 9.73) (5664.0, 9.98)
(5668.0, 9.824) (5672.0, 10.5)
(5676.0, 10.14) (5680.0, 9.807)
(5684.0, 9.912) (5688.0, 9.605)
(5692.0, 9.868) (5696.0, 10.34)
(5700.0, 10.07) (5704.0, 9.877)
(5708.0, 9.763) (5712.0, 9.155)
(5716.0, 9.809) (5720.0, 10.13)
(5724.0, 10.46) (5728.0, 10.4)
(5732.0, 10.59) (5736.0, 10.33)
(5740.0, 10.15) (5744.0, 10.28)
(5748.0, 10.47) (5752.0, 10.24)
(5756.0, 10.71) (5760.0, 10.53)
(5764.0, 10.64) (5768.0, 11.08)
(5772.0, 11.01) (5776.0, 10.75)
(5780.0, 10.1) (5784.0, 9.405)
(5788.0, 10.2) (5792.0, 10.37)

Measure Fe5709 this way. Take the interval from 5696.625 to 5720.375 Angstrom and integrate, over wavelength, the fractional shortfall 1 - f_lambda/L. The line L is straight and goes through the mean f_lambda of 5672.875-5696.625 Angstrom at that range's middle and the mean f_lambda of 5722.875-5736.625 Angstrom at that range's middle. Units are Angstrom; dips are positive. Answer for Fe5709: 0.9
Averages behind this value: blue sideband 9.95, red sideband 10.5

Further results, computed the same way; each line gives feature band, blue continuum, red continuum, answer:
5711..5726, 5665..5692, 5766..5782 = 0.5 Angstrom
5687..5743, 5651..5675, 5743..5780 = 1.7 Angstrom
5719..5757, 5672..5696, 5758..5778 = 0.5 Angstrom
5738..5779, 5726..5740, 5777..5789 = -1.7 Angstrom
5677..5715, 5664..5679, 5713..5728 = 1.0 Angstrom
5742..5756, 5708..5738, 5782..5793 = -0.5 Angstrom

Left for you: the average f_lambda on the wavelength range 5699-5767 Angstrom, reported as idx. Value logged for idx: 10.2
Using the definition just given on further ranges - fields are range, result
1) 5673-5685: 10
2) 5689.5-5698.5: 10.1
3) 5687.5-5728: 9.94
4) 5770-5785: 10.4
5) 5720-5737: 10.4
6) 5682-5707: 9.94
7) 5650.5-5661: 10.1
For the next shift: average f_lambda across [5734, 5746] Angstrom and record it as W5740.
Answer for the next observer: 10.3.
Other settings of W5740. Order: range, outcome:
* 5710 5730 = 9.99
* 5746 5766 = 10.5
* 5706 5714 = 9.46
